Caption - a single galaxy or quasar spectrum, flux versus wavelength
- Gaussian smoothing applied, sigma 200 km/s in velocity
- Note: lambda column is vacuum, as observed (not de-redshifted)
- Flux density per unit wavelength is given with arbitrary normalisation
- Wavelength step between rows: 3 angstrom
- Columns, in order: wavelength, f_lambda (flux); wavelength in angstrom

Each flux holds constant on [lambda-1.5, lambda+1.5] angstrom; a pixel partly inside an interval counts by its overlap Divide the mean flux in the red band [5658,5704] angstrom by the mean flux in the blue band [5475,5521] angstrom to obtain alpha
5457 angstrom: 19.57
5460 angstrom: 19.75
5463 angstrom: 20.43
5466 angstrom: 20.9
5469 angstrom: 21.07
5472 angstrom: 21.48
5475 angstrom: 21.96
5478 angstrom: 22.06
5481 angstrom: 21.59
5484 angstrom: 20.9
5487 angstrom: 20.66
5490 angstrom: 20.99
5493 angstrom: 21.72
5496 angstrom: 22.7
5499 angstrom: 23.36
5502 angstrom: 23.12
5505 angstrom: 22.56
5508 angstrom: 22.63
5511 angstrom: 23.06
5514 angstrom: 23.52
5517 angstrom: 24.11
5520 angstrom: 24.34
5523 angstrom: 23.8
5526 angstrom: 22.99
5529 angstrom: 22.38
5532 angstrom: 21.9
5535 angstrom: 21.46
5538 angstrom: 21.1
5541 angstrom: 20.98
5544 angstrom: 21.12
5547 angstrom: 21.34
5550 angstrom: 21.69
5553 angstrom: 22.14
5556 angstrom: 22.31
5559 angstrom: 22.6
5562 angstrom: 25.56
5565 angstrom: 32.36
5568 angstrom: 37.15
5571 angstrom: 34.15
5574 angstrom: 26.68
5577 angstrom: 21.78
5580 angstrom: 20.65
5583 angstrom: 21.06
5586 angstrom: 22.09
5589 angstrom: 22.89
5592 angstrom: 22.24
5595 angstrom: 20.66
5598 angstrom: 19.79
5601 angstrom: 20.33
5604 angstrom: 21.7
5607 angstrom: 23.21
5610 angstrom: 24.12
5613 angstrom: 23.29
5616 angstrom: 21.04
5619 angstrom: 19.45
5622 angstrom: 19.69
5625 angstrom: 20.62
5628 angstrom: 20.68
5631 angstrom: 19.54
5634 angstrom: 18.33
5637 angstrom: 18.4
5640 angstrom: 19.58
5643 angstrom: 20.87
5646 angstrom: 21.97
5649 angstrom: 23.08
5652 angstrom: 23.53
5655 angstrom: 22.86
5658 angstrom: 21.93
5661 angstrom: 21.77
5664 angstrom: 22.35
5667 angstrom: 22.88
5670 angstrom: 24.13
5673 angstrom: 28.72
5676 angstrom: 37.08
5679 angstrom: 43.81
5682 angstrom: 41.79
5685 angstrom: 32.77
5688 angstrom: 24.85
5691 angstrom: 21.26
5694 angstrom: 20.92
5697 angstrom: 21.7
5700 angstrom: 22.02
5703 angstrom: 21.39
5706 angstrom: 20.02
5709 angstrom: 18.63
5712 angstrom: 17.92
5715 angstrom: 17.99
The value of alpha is 1.21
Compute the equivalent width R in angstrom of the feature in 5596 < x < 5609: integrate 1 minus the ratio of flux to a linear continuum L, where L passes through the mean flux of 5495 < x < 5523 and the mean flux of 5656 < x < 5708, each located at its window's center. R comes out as 1.9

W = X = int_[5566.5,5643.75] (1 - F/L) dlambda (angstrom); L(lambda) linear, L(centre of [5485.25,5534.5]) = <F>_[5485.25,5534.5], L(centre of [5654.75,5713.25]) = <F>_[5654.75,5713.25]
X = 6.0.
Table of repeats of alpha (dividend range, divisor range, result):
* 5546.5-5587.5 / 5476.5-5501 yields 1.16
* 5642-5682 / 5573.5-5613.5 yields 1.20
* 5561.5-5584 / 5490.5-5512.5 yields 1.22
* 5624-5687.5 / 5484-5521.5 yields 1.11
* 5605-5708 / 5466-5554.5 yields 1.07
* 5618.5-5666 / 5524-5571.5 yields 0.86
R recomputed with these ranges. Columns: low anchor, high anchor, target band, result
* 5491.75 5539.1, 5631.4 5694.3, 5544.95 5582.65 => -2.9 angstrom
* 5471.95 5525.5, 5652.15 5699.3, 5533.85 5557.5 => 2.2 angstrom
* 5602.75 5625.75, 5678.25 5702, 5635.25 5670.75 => 4.3 angstrom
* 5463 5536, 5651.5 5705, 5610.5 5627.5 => 2.7 angstrom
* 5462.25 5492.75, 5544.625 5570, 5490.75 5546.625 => 2.2 angstrom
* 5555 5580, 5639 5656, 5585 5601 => 2.7 angstrom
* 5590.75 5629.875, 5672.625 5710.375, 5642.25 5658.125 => 1.1 angstrom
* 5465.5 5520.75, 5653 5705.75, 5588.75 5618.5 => 3.5 angstrom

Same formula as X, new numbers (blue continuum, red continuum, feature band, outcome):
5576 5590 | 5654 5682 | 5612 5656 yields 8.1 angstrom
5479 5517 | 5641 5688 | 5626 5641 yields 3.9 angstrom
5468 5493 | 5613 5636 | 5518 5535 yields -1.6 angstrom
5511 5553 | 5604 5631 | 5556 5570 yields -4.3 angstrom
